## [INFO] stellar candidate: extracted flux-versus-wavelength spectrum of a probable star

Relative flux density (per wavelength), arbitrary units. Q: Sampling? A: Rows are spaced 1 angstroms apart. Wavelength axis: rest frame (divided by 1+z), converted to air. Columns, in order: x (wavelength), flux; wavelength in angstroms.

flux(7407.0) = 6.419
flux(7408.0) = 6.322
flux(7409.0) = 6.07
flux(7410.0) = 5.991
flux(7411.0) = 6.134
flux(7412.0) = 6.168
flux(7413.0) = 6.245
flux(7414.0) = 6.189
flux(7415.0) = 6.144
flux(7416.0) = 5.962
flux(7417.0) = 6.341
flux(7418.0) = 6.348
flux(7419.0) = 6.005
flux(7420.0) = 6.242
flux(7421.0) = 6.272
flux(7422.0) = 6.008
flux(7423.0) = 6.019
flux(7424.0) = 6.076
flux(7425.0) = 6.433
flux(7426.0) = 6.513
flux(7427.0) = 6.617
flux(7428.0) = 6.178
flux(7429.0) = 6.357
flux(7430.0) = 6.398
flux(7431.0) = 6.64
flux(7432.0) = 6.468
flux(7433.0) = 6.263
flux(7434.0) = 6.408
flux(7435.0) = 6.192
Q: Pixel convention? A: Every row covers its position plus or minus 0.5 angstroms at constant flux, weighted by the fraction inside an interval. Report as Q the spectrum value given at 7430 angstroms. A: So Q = 6.398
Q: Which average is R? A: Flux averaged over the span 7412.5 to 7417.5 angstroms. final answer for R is 6.18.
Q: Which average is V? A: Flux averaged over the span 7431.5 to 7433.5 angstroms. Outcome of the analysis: 6.37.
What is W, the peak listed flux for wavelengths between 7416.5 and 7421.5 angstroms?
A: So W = 6.348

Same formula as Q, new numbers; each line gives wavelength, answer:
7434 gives 6.408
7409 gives 6.07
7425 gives 6.433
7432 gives 6.468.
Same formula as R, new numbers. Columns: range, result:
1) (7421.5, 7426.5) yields 6.21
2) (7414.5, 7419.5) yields 6.16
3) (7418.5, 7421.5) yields 6.17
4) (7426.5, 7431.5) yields 6.44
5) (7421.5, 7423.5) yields 6.01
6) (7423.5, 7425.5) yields 6.25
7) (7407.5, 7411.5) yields 6.13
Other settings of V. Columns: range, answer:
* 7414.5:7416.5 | 6.05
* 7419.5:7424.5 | 6.12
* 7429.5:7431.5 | 6.52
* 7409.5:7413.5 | 6.13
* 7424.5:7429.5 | 6.42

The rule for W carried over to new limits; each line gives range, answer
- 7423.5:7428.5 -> 6.617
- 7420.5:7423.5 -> 6.272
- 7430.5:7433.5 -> 6.64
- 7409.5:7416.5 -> 6.245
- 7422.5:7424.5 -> 6.076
